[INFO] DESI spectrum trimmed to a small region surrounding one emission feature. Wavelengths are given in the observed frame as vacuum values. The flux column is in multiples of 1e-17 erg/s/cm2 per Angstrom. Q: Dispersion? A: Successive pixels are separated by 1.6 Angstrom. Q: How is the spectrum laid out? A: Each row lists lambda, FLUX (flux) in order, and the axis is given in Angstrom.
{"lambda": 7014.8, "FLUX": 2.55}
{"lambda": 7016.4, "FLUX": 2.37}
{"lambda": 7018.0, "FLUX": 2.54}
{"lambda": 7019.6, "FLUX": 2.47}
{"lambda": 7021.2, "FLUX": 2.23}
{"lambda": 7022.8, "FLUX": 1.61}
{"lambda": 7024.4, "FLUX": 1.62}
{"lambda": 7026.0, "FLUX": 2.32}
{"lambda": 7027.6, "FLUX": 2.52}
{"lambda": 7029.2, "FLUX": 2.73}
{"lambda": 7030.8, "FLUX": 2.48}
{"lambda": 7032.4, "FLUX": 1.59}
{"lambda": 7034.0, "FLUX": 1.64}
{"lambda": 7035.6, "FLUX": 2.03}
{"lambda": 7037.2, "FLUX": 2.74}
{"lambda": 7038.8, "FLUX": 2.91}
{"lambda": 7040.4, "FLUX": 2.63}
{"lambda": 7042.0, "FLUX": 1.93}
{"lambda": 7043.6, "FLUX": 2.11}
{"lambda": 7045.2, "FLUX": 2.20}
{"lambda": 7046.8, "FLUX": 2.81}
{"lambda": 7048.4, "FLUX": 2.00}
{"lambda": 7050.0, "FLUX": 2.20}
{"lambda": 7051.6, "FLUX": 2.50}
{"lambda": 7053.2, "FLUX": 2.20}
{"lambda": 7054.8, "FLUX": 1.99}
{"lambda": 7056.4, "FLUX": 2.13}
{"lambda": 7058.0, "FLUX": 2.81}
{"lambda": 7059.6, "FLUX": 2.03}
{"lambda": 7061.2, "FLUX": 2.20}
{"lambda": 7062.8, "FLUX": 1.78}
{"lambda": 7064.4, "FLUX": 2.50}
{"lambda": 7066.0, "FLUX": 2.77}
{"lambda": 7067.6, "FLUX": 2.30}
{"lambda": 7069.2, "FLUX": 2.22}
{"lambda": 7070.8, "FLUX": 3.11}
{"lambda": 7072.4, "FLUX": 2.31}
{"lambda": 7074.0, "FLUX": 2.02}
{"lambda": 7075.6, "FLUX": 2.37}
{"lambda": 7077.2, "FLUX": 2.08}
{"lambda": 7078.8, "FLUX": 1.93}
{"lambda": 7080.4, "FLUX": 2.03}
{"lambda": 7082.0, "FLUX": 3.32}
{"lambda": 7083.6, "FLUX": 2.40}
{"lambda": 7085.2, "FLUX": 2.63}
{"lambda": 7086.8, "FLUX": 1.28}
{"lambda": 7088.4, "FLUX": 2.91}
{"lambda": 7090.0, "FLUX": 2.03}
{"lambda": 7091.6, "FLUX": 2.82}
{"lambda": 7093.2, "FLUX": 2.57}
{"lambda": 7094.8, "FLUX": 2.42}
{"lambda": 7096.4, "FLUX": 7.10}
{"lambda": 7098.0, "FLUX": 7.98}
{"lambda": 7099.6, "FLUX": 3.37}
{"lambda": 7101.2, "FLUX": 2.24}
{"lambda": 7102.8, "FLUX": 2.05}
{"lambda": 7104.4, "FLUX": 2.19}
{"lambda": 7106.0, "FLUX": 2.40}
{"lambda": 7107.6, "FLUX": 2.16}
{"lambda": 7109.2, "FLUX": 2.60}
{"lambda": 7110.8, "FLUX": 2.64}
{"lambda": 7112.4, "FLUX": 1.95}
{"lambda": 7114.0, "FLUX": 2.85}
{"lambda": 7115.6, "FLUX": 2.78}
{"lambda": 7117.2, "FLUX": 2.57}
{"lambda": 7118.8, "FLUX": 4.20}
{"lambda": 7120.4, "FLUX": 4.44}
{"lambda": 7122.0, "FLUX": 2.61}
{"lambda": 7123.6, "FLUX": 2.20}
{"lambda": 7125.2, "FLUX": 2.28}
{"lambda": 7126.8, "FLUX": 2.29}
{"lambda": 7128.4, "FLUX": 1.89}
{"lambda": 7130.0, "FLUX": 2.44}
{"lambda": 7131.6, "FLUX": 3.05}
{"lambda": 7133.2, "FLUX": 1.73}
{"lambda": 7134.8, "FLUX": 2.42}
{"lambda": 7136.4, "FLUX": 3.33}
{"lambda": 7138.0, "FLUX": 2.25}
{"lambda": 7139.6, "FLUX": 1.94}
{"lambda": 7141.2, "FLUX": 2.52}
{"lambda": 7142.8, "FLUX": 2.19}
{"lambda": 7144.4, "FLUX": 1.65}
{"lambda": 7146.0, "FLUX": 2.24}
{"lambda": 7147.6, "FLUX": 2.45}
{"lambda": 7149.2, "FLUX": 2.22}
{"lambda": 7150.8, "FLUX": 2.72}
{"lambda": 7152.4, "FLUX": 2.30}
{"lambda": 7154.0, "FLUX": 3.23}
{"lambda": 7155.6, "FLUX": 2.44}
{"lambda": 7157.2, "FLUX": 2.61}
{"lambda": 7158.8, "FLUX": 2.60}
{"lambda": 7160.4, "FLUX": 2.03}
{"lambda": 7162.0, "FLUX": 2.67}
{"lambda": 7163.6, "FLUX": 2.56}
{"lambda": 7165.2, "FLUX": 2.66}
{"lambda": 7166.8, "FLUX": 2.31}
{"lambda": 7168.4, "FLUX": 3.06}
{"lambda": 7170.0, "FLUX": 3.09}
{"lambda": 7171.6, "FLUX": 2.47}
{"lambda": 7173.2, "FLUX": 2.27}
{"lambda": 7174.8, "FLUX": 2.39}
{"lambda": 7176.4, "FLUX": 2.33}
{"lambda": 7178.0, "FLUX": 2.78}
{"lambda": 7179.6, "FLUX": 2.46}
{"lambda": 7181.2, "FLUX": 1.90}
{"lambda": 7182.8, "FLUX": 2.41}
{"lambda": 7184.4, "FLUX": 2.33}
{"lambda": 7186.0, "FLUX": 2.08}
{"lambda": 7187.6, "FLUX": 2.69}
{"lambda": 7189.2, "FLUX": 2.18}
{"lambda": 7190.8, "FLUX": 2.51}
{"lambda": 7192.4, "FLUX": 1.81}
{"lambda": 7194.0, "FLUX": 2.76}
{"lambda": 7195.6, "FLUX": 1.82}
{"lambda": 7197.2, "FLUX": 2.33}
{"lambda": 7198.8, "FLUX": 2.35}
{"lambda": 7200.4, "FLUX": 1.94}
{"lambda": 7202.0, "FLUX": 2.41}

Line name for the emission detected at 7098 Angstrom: H-alpha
